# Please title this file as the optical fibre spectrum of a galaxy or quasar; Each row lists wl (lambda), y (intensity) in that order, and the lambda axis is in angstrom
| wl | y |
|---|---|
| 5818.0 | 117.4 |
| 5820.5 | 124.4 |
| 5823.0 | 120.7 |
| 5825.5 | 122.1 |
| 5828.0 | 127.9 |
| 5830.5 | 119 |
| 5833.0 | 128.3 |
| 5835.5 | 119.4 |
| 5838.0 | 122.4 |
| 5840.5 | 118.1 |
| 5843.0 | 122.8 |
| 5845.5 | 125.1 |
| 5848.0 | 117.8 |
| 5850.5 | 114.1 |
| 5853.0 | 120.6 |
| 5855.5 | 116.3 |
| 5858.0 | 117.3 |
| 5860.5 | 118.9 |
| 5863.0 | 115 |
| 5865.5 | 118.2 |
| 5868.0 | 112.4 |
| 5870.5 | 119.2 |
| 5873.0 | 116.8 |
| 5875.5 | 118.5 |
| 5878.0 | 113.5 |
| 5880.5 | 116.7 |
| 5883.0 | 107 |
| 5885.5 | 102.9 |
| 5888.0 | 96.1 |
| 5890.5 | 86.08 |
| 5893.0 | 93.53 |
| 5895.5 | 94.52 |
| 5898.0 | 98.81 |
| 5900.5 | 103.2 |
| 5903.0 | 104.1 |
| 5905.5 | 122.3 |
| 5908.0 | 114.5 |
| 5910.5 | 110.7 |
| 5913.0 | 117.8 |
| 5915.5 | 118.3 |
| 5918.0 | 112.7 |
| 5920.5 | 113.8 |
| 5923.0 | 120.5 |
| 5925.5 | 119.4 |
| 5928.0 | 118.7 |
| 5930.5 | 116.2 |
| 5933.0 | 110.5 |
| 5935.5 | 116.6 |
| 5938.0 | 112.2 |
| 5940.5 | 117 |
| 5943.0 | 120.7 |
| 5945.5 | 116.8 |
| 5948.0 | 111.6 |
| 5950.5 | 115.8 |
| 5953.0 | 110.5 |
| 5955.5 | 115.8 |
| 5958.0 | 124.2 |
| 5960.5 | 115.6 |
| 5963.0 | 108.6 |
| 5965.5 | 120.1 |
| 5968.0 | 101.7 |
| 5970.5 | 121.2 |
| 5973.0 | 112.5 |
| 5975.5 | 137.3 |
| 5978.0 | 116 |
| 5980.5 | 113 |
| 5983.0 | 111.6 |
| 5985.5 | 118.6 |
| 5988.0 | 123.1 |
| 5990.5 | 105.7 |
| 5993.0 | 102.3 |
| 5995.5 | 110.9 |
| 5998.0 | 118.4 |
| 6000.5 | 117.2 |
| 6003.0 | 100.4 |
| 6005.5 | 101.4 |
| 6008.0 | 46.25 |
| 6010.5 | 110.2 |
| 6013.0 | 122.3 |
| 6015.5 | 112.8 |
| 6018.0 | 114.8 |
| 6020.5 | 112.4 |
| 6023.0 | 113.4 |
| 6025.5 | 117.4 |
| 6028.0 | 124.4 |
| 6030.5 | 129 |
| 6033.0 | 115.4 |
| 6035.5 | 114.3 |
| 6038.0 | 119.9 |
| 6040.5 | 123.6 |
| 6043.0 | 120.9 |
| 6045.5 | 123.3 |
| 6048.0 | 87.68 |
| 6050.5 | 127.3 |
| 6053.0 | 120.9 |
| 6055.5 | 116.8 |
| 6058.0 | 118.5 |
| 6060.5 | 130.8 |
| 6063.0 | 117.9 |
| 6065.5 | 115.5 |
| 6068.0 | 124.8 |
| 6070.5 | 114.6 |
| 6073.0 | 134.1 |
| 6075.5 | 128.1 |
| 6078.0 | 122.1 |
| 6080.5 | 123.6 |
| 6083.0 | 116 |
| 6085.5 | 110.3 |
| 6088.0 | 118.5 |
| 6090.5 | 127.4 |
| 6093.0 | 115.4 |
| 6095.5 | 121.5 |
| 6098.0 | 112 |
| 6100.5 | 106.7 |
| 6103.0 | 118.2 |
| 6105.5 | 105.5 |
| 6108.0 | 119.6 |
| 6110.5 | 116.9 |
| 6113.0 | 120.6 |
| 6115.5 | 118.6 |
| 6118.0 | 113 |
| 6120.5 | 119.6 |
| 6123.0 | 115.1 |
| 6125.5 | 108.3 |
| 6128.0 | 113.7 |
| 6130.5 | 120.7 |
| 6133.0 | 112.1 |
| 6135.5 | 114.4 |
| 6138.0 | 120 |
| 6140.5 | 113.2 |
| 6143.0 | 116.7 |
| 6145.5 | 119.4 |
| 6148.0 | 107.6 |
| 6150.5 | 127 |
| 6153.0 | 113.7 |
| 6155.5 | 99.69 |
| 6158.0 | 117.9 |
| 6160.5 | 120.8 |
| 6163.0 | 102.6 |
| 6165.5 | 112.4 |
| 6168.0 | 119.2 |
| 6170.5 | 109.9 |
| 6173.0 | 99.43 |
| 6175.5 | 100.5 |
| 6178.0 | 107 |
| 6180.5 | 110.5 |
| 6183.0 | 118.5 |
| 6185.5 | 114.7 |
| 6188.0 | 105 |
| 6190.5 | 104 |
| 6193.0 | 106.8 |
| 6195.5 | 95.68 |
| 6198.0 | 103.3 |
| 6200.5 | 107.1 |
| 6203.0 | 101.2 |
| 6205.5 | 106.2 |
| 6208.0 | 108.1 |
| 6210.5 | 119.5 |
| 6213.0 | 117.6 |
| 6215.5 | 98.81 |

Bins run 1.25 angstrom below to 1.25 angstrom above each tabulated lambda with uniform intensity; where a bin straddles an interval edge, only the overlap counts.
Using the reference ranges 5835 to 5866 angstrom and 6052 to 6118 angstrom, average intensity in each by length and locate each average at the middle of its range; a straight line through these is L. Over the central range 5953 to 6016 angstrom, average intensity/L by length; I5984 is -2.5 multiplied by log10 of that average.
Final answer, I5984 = 0.07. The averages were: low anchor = 119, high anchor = 119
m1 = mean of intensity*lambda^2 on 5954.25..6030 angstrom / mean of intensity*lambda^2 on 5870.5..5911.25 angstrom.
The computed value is 1.09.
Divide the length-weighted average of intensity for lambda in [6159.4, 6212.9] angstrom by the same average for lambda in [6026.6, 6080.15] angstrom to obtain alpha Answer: 0.9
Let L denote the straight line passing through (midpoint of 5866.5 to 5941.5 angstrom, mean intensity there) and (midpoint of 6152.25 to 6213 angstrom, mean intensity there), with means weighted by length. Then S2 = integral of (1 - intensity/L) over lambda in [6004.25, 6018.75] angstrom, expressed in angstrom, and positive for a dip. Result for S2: 1.2 angstrom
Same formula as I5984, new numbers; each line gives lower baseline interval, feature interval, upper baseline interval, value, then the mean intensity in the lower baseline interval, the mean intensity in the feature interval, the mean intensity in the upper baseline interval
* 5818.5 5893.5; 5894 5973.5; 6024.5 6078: 0.04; 116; 114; 120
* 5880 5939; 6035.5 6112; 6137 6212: -0.08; 109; 119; 110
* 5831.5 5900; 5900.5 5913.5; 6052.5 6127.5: 0.01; 113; 113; 118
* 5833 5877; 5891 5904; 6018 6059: 0.21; 119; 98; 118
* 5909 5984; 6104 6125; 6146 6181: -0.04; 116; 116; 111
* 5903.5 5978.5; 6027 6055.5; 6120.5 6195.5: -0.04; 116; 119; 112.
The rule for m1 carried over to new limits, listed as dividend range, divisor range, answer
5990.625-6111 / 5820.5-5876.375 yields 1.03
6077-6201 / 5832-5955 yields 1.08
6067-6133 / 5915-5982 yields 1.07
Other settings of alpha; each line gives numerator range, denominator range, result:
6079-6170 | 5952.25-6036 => 1.02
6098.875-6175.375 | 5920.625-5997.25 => 0.99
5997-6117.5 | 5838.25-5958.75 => 1.02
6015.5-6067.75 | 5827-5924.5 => 1.04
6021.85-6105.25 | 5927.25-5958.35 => 1.03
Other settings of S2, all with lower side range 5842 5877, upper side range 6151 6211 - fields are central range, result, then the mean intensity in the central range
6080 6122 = -2.1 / 117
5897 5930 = 0.8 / 114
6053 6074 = -1.8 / 121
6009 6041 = -1.1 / 117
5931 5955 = 0.2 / 115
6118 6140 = -1.0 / 115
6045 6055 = -0.2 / 114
